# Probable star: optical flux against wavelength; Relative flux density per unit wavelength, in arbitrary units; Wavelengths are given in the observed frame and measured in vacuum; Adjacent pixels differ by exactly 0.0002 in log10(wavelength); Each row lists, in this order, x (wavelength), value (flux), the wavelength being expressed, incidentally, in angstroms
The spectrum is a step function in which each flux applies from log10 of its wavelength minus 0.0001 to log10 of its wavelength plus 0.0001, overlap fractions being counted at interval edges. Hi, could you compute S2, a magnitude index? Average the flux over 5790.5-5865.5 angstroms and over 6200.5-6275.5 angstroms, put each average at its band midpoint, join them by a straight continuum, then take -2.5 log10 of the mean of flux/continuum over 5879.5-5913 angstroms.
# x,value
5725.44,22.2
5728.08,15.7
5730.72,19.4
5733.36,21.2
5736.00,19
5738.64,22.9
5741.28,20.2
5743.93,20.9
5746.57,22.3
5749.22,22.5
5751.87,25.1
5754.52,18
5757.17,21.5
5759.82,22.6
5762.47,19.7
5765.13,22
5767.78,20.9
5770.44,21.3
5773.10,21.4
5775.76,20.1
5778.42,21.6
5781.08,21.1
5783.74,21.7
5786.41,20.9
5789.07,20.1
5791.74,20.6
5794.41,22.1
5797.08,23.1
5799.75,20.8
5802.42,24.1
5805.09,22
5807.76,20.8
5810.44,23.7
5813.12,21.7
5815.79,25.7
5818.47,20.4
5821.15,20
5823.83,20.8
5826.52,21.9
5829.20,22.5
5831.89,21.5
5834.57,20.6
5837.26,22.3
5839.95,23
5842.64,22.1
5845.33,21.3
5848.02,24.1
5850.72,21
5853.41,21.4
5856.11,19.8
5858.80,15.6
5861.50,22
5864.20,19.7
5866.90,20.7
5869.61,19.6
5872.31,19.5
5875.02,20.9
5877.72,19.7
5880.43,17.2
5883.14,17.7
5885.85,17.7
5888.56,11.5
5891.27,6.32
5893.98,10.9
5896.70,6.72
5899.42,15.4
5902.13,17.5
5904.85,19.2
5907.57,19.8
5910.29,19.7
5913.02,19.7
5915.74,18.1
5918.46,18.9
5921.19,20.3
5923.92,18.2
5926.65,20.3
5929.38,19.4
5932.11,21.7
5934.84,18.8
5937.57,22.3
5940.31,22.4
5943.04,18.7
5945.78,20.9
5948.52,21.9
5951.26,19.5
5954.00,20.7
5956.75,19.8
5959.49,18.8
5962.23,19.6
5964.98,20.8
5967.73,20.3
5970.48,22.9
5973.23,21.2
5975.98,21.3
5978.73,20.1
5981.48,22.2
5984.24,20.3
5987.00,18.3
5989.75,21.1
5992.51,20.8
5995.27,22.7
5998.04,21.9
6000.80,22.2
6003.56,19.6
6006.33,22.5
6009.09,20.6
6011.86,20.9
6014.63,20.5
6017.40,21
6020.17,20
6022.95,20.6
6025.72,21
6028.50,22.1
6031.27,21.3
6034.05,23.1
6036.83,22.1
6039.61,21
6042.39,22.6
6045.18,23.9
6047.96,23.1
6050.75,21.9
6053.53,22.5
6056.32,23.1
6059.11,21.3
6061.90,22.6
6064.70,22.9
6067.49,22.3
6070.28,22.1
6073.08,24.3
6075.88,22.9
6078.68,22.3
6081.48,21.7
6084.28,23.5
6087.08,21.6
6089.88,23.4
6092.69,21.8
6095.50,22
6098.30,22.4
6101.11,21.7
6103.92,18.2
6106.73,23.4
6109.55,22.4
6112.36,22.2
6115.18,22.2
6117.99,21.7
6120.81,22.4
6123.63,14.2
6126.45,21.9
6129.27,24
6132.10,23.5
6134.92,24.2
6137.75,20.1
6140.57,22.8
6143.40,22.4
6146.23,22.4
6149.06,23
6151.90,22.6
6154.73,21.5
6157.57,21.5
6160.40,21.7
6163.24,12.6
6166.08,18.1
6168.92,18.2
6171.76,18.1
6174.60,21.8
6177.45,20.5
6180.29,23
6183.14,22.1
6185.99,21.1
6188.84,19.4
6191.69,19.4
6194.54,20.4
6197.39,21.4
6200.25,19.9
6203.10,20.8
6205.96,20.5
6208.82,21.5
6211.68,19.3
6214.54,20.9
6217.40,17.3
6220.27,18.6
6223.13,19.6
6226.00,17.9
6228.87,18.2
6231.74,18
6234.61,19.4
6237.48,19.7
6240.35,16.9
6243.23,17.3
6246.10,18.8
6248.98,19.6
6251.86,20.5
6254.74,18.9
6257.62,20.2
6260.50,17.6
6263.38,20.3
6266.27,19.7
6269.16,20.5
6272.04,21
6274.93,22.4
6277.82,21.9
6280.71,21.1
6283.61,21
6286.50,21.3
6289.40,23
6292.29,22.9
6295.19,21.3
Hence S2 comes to 0.367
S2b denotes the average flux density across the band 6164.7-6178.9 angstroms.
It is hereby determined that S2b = 19.4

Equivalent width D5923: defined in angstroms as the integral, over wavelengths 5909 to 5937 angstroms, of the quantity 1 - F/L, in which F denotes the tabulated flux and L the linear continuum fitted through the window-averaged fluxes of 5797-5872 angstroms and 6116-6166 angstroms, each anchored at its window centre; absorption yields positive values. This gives 2.4 angstroms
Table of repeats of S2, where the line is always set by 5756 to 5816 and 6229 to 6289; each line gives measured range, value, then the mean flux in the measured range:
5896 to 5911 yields 0.26 mag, 16.7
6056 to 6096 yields -0.10 mag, 22.5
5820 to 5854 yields -0.01 mag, 21.7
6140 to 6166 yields -0.04 mag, 20.9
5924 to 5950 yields 0.03 mag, 20.6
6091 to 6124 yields -0.05 mag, 21.5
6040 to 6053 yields -0.10 mag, 22.7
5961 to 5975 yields 0.00 mag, 21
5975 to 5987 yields 0.01 mag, 20.7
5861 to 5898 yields 0.29 mag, 16.3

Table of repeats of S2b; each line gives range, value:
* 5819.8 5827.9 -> 20.9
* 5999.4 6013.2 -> 21.2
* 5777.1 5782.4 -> 21.4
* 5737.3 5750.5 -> 21.8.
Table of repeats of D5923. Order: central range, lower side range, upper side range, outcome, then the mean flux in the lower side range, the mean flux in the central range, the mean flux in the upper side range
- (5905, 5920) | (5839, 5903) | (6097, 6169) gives -0.6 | 17.9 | 19.2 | 21.3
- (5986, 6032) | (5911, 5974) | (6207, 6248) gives -2.6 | 20.2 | 21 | 18.8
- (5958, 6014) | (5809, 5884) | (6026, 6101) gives 2.6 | 21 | 20.9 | 22.4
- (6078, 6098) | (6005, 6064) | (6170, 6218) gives -0.9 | 21.8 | 22.3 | 20.5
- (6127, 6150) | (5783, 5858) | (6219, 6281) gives -3.1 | 21.7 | 22.8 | 19.4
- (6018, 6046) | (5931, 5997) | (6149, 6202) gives -1.5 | 20.7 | 21.7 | 20.3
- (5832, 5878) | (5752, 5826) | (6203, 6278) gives 0.8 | 21.5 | 20.8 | 19.5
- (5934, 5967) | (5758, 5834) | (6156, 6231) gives 0.8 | 21.6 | 20.4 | 19.7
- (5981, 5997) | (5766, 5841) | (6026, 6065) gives 1.0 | 21.7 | 20.8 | 22.3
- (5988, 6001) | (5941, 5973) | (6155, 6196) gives -0.8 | 20.4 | 21.6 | 19.9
